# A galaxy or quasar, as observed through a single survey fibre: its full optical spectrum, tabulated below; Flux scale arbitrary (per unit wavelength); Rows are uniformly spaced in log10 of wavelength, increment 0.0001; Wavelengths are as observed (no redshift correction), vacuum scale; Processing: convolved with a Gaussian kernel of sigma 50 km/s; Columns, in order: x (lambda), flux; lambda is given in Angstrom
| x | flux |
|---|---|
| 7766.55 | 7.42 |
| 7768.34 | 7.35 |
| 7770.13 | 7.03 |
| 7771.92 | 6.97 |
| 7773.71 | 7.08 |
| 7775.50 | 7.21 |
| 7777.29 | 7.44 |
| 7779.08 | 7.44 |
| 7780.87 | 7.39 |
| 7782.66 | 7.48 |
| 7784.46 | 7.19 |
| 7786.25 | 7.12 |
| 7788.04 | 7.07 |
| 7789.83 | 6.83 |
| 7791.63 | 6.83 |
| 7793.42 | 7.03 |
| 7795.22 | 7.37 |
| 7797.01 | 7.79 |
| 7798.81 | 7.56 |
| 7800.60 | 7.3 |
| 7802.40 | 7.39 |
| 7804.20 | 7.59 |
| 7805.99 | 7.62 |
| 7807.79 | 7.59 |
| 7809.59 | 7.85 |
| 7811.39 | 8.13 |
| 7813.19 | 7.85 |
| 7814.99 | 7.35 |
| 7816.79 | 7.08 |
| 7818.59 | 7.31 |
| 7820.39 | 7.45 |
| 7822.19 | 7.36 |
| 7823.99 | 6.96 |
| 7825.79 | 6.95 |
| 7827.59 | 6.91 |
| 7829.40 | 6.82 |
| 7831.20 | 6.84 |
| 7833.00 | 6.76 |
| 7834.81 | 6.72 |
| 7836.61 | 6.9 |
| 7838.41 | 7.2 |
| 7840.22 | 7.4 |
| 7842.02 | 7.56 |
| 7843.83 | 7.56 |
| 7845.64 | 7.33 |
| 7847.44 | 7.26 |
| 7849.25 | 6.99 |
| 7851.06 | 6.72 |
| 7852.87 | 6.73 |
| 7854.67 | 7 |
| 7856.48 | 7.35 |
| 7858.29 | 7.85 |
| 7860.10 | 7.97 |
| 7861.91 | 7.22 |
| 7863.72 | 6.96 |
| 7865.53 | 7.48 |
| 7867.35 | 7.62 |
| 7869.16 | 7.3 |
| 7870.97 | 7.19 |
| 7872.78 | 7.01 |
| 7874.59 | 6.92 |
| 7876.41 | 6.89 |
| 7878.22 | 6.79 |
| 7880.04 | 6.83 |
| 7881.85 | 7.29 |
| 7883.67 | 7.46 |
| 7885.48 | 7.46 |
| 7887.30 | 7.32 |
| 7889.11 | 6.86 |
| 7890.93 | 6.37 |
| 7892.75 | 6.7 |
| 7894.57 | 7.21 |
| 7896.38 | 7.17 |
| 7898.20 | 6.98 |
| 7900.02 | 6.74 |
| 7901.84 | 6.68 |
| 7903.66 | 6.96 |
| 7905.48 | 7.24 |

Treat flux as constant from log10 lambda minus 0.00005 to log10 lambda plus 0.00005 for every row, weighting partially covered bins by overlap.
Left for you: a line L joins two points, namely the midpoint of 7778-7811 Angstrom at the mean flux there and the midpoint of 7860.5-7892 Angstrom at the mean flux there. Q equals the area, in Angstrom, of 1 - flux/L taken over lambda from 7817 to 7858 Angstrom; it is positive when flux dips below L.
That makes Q 0.8 Angstrom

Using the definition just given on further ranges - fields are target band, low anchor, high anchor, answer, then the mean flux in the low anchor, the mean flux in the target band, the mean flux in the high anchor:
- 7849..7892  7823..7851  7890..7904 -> -1.3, 7.07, 7.15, 6.84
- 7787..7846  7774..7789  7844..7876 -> -0.2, 7.28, 7.28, 7.23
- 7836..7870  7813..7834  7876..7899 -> -1.0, 7.11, 7.29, 7.03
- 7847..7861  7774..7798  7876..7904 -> -0.3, 7.24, 7.23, 6.98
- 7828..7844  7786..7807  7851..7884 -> 0.4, 7.3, 7.06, 7.2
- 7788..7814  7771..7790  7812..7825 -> -0.6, 7.22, 7.46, 7.35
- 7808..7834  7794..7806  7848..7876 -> 0.5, 7.5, 7.26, 7.21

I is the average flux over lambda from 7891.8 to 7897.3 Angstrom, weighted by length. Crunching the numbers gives 7.02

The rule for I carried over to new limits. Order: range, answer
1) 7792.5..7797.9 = 7.4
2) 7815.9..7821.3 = 7.28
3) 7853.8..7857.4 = 7.18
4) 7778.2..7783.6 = 7.43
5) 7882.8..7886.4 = 7.46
